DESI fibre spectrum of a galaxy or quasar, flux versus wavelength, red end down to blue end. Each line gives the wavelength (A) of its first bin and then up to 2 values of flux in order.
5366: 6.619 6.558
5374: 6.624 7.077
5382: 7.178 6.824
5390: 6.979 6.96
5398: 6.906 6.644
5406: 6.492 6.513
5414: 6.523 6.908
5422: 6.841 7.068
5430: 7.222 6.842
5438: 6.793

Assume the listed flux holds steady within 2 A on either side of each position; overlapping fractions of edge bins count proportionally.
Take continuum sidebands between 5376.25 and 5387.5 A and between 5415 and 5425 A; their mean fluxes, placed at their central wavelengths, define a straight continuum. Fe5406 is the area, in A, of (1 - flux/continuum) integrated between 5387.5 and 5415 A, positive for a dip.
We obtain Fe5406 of 0.9 A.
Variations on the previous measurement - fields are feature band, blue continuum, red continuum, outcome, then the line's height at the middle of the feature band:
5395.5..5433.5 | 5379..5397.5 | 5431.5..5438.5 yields 0.6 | 6.91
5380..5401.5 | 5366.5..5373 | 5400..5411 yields -1.2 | 6.57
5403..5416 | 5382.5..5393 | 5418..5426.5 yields 0.8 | 6.93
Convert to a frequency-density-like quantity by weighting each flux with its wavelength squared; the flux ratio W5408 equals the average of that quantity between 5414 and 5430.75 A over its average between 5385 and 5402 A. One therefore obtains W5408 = 1.02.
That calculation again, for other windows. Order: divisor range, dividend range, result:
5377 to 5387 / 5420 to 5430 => 1.01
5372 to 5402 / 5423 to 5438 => 1.03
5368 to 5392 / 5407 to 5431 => 1.01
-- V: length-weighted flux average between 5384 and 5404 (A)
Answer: 6.86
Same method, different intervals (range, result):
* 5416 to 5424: 6.87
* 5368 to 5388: 6.85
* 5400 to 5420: 6.62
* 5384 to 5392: 6.9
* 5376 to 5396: 7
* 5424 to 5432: 7.14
